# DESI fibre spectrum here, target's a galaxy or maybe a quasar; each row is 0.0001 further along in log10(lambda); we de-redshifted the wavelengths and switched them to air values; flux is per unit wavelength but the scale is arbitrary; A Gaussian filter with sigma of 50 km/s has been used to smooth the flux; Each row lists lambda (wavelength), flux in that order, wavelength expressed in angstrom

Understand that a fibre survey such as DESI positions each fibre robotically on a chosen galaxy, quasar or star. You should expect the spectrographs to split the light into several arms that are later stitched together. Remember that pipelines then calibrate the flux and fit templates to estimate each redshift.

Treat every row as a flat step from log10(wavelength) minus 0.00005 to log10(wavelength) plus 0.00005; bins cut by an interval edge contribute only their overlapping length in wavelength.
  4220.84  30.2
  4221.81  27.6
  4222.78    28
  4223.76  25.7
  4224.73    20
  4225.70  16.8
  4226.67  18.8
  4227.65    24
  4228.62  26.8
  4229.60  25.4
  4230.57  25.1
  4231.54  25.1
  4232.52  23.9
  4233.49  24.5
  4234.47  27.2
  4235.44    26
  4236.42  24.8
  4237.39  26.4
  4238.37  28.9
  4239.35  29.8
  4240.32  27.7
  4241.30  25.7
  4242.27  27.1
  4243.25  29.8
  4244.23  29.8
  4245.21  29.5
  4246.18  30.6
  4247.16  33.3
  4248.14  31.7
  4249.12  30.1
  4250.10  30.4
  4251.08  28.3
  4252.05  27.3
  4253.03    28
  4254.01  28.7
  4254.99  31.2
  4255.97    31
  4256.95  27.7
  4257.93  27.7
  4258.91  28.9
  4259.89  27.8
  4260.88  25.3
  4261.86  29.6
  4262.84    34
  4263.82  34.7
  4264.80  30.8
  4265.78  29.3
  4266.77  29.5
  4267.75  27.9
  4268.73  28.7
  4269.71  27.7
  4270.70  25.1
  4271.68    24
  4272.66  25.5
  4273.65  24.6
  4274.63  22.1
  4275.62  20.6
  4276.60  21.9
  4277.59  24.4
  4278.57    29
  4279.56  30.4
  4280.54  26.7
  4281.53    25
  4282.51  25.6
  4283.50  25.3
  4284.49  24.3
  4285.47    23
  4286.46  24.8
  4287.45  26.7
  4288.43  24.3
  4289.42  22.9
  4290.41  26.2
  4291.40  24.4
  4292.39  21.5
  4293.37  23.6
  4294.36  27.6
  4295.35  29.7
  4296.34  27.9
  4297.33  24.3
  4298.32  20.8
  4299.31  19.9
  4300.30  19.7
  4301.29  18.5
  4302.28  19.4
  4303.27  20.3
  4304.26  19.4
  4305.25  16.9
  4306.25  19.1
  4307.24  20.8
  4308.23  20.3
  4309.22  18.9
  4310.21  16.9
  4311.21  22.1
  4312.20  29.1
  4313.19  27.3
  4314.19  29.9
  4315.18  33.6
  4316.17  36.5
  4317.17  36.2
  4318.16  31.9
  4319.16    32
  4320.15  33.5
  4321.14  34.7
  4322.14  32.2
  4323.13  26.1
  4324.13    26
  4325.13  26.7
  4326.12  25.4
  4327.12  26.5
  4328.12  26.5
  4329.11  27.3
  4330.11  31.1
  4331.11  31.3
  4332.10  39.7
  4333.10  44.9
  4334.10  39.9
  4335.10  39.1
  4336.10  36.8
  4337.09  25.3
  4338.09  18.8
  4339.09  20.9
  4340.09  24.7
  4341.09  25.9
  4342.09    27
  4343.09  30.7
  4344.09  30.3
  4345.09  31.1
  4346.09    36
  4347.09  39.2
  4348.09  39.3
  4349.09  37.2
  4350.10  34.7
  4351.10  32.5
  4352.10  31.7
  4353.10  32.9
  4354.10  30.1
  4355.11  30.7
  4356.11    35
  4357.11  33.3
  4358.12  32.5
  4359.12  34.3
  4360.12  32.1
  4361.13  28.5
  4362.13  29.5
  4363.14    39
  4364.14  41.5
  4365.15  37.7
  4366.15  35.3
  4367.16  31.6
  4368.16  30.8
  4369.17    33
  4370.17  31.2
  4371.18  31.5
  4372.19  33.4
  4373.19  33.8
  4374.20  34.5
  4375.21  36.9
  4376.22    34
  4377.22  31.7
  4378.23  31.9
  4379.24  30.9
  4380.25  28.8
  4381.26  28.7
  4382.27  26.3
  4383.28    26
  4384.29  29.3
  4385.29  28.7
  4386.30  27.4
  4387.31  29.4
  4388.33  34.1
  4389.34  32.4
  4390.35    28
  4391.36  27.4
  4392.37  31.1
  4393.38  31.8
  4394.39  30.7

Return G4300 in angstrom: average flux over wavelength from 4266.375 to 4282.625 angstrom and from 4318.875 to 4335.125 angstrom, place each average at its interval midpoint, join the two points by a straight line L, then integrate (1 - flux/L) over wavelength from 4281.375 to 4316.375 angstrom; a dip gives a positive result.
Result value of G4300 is 5.93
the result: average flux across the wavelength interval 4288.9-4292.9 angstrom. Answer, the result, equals 23.8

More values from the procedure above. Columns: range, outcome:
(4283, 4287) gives 24.3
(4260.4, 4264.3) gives 30.9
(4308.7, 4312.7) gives 21.8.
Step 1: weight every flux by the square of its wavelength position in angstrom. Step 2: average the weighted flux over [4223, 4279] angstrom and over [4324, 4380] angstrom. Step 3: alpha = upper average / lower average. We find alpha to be 1.25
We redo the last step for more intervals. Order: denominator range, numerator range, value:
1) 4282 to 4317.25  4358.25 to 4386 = 1.39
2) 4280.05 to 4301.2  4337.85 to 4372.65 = 1.36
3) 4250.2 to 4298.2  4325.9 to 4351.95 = 1.22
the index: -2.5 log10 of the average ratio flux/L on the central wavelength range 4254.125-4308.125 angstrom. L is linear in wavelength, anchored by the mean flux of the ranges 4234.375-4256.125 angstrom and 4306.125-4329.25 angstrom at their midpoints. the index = 0.120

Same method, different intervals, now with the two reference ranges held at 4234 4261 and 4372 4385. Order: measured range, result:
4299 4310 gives 0.469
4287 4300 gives 0.201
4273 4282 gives 0.171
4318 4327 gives 0.017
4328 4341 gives -0.033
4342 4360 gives -0.093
